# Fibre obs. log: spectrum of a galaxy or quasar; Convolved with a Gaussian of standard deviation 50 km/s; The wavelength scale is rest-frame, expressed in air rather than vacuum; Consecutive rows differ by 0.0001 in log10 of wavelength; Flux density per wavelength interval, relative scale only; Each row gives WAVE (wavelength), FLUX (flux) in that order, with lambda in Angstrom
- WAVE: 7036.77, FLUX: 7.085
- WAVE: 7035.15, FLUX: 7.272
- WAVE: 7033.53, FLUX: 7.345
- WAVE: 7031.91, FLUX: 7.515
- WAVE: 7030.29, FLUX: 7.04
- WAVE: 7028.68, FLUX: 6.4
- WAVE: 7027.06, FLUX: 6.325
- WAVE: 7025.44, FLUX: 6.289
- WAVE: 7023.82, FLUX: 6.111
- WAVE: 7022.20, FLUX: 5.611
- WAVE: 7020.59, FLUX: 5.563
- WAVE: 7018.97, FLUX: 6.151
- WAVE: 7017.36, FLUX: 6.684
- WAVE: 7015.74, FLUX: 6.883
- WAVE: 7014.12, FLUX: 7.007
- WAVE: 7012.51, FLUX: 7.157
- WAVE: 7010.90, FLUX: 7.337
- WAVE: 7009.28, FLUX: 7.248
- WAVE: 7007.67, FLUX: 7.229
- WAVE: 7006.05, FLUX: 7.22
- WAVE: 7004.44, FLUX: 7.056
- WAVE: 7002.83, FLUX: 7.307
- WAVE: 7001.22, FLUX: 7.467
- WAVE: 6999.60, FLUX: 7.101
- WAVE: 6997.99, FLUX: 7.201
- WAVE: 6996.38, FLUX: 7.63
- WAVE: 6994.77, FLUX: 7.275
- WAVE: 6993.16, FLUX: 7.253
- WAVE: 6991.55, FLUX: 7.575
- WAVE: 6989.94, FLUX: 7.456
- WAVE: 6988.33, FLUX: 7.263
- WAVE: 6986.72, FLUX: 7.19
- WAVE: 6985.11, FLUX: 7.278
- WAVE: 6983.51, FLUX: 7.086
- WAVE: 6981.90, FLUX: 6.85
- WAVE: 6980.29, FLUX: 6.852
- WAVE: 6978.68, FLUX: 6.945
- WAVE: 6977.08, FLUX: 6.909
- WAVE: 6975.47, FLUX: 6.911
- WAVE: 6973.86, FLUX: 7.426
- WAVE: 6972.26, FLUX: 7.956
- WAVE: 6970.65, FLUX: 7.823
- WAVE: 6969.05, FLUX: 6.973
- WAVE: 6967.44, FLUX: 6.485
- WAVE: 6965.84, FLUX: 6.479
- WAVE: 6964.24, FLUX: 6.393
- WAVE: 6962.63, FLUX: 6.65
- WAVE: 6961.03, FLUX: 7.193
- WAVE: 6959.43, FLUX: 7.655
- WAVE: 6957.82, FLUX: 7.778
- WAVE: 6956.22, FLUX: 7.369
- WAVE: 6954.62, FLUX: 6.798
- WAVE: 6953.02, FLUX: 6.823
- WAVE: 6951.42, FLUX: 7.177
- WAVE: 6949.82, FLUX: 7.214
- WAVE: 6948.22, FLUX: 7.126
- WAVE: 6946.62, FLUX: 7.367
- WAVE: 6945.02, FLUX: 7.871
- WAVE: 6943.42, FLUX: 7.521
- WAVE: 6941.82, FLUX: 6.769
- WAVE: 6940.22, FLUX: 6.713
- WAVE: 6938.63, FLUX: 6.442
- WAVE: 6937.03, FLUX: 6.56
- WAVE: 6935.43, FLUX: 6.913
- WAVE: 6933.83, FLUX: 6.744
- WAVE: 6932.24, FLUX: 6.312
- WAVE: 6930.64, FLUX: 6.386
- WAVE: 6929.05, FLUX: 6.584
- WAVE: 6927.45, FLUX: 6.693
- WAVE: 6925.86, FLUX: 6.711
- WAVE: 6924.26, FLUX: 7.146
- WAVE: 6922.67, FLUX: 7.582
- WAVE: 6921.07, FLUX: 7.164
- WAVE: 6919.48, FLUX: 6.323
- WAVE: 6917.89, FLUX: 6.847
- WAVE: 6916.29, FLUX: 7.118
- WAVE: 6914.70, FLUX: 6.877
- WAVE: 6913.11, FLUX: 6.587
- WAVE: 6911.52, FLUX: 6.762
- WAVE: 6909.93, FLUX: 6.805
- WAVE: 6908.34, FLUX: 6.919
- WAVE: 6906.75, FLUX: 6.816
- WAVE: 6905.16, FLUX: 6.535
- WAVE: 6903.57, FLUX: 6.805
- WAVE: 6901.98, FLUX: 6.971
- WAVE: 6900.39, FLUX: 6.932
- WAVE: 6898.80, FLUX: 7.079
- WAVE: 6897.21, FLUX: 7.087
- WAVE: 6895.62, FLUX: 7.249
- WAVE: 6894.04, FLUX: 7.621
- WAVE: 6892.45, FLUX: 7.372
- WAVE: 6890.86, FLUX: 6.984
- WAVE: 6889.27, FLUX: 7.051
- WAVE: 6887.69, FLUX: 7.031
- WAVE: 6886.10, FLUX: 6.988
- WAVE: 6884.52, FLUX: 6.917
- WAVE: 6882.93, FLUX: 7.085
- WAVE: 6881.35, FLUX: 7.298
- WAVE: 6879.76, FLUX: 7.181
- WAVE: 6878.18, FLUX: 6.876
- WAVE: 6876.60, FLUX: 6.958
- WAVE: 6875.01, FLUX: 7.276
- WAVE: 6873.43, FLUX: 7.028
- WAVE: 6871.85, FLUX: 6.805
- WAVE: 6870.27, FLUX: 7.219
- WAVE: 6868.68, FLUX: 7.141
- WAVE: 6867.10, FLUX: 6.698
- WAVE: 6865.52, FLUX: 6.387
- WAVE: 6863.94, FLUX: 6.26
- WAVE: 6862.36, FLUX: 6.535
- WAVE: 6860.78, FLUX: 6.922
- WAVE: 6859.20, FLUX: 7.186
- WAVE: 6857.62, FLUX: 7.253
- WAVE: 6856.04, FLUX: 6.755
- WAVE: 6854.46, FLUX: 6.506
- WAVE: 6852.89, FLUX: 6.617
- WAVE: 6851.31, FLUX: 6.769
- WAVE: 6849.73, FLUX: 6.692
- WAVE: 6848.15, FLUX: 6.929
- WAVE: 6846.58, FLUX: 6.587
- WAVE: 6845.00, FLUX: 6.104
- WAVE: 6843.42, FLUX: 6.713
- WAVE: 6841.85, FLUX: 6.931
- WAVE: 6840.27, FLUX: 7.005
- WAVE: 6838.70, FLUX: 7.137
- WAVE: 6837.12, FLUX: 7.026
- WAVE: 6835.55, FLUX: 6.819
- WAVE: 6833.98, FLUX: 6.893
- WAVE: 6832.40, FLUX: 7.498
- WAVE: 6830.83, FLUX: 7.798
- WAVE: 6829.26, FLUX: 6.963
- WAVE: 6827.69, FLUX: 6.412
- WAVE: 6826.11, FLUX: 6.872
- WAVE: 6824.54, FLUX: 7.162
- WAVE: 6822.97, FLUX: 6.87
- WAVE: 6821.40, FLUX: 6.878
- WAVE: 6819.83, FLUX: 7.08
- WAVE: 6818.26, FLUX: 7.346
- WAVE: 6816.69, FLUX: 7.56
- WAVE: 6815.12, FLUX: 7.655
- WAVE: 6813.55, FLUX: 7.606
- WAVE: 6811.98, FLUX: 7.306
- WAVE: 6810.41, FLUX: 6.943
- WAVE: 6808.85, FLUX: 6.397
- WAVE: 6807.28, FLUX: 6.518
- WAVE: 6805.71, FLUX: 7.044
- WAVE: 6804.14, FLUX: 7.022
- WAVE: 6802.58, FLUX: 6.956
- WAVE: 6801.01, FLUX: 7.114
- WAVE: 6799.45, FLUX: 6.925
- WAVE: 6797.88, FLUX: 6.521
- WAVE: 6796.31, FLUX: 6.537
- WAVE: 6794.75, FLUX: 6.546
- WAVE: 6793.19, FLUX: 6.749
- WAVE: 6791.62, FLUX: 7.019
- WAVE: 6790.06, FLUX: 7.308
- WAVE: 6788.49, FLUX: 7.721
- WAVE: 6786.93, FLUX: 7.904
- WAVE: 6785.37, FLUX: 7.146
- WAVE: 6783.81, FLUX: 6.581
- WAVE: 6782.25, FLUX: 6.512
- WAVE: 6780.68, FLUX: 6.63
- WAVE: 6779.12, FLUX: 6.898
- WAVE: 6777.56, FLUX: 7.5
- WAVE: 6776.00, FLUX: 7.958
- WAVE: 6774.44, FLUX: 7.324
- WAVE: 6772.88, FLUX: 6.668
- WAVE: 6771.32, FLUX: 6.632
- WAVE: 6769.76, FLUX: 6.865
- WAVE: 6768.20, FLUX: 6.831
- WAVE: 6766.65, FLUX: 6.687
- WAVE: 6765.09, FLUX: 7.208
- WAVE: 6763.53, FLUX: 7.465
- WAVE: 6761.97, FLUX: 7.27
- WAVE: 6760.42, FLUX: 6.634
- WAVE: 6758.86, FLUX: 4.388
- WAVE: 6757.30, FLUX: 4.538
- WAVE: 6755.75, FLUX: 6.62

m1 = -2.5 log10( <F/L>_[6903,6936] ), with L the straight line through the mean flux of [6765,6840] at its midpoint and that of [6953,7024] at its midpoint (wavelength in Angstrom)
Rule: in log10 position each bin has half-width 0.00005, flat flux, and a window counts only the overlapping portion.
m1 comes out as 0.04 mag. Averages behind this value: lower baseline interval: 7.03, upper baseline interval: 7.05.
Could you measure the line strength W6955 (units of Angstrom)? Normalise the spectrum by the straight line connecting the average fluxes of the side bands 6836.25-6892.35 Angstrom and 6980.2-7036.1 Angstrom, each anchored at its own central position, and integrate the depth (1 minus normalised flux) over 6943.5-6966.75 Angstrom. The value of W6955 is -0.66 Angstrom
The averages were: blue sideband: 6.89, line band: 7.14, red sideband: 6.98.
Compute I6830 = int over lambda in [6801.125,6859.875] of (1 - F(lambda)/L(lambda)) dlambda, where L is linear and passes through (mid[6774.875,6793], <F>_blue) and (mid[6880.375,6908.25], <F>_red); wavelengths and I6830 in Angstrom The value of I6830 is 1.29 Angstrom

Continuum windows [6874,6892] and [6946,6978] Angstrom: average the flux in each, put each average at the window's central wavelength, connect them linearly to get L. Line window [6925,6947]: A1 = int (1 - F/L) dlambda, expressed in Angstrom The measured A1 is 0.9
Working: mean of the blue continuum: 7.06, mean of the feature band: 6.82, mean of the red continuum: 7.12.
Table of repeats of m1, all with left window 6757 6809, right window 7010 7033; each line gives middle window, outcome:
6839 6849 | 0.01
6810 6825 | -0.07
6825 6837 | -0.04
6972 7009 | -0.09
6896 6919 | -0.02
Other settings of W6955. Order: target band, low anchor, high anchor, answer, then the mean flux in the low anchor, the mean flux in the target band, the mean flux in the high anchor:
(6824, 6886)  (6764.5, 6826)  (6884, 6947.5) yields 0.7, 7.03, 6.9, 6.93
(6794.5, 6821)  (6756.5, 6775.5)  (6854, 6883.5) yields -1.2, 6.56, 7.01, 6.92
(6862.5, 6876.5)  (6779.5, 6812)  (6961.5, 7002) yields 0.3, 6.91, 6.84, 7.14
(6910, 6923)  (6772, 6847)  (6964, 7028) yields 0.2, 7.01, 6.88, 6.98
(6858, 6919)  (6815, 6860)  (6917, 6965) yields 0.1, 6.96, 6.95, 6.96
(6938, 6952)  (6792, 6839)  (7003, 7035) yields -0.6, 7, 7.14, 6.77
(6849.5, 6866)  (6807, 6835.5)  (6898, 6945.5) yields 0.7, 7.1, 6.72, 6.84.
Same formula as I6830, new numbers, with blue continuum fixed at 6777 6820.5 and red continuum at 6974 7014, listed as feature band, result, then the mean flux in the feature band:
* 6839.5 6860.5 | 0.90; 6.78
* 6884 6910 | 0.37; 7.02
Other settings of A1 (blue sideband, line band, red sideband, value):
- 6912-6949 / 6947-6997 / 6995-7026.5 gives -2.07 Angstrom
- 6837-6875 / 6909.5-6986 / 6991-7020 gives 0.33 Angstrom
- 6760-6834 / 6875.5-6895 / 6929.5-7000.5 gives -0.15 Angstrom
